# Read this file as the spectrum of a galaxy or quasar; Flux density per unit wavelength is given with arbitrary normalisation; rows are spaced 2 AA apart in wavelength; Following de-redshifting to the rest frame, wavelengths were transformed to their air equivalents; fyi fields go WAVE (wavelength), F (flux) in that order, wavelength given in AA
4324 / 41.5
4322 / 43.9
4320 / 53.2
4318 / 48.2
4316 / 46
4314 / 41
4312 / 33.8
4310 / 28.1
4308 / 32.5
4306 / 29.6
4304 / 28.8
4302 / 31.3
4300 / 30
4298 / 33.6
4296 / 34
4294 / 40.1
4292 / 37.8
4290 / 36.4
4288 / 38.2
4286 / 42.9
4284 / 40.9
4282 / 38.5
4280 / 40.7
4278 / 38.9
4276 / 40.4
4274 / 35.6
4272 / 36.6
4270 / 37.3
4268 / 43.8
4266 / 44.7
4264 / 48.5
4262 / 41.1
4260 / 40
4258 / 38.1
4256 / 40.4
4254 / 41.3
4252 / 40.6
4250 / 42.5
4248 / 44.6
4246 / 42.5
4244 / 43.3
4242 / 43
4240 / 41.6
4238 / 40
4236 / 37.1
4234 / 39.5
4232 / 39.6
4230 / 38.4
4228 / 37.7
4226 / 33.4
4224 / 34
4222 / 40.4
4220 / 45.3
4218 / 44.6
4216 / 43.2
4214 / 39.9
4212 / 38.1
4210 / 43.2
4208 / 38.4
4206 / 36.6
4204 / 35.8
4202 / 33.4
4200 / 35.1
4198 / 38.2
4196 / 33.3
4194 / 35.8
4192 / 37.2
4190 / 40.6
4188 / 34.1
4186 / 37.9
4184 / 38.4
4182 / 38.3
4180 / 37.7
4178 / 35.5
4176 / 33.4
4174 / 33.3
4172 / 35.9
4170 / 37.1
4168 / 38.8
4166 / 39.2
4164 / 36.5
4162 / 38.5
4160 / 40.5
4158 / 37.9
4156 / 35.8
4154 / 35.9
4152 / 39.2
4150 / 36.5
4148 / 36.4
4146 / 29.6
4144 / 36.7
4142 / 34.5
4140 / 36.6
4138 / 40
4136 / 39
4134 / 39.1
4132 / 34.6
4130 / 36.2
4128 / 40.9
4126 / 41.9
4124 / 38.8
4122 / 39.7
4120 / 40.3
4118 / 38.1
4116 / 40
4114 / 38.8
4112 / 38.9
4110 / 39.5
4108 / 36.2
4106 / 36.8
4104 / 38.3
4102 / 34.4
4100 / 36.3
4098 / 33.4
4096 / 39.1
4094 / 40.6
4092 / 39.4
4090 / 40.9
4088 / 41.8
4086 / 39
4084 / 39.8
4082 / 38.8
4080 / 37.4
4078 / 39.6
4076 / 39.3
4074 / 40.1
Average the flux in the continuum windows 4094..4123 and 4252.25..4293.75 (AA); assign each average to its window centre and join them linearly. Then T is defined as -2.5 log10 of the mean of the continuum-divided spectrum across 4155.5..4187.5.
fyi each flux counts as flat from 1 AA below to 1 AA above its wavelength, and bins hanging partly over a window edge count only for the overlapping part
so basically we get 0.05 mag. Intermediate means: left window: 37.9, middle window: 37.1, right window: 40.1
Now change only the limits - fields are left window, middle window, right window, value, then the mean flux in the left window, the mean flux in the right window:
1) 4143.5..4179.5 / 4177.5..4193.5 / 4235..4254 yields 0.01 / 36.5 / 41.7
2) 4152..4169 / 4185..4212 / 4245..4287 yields 0.06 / 38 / 40.9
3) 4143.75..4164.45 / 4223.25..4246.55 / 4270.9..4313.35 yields -0.09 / 36.7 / 35.7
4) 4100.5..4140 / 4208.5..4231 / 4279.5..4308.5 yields -0.08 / 38.4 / 35.7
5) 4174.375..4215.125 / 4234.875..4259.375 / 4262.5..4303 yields -0.09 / 37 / 38.5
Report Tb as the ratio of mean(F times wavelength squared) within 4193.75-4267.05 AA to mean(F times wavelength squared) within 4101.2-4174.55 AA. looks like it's 1.11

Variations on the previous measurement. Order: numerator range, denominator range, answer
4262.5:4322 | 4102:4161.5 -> 1.10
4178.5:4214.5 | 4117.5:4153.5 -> 1.02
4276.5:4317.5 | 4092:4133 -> 1.04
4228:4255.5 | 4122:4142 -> 1.12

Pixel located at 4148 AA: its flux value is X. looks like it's 36.4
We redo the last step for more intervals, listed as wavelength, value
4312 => 33.8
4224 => 34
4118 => 38.1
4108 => 36.2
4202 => 33.4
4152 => 39.2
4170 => 37.1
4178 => 35.5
